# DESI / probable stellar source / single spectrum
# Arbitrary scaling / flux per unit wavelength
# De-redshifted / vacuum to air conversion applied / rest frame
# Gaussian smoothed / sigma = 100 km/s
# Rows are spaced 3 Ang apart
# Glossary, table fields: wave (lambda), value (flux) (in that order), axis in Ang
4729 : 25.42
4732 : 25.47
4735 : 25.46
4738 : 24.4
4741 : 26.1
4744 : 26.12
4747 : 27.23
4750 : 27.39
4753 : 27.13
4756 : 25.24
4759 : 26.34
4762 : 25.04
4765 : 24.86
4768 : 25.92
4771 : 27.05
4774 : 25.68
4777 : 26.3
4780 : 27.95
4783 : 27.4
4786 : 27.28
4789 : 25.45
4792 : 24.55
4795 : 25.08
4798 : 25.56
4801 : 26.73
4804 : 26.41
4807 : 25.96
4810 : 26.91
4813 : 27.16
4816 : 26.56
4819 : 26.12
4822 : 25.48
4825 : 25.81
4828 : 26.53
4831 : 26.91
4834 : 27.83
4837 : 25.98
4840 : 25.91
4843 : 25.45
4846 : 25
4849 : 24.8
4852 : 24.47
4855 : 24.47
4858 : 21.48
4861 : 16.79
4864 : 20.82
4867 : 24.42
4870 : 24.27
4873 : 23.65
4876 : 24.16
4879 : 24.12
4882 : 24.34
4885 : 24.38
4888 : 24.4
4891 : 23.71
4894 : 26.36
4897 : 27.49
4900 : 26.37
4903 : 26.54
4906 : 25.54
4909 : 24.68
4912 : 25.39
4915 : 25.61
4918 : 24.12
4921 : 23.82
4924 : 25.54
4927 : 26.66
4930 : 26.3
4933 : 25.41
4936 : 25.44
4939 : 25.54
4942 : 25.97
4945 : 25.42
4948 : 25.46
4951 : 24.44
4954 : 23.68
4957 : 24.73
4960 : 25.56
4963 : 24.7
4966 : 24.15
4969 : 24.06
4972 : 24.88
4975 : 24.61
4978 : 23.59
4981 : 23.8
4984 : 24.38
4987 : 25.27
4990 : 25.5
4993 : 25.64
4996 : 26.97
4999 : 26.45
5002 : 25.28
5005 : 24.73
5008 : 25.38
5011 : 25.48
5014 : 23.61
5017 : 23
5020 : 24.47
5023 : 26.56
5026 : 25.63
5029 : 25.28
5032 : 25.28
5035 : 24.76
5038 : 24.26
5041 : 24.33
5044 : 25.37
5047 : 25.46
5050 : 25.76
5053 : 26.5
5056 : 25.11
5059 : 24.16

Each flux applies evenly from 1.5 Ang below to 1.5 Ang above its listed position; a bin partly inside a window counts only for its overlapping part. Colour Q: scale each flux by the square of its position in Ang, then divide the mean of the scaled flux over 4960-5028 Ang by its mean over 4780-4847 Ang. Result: 1.0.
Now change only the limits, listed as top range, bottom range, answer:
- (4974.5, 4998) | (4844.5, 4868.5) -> 1.16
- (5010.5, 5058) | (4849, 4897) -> 1.13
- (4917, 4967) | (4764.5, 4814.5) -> 1.02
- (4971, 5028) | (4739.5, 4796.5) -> 1.05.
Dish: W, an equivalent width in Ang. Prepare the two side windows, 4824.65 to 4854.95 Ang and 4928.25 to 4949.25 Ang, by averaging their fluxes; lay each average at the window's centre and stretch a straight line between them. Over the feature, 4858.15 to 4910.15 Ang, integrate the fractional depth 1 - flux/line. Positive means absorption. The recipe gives 3.2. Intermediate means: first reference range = 25.8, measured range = 24.2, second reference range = 25.7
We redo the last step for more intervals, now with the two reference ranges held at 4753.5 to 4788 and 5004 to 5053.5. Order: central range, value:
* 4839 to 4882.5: 3.8 Ang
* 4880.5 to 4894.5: 0.7 Ang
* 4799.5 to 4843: -0.6 Ang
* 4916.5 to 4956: 0.4 Ang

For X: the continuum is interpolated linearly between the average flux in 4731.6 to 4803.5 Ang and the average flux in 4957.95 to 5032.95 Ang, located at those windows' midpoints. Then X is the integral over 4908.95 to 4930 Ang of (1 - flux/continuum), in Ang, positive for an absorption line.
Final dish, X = 0.1 Ang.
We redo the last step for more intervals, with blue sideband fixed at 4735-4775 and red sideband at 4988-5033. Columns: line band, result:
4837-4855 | 0.4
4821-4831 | -0.1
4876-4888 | 0.6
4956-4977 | 0.6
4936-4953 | 0.1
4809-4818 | -0.3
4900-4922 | 0.3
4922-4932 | -0.2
